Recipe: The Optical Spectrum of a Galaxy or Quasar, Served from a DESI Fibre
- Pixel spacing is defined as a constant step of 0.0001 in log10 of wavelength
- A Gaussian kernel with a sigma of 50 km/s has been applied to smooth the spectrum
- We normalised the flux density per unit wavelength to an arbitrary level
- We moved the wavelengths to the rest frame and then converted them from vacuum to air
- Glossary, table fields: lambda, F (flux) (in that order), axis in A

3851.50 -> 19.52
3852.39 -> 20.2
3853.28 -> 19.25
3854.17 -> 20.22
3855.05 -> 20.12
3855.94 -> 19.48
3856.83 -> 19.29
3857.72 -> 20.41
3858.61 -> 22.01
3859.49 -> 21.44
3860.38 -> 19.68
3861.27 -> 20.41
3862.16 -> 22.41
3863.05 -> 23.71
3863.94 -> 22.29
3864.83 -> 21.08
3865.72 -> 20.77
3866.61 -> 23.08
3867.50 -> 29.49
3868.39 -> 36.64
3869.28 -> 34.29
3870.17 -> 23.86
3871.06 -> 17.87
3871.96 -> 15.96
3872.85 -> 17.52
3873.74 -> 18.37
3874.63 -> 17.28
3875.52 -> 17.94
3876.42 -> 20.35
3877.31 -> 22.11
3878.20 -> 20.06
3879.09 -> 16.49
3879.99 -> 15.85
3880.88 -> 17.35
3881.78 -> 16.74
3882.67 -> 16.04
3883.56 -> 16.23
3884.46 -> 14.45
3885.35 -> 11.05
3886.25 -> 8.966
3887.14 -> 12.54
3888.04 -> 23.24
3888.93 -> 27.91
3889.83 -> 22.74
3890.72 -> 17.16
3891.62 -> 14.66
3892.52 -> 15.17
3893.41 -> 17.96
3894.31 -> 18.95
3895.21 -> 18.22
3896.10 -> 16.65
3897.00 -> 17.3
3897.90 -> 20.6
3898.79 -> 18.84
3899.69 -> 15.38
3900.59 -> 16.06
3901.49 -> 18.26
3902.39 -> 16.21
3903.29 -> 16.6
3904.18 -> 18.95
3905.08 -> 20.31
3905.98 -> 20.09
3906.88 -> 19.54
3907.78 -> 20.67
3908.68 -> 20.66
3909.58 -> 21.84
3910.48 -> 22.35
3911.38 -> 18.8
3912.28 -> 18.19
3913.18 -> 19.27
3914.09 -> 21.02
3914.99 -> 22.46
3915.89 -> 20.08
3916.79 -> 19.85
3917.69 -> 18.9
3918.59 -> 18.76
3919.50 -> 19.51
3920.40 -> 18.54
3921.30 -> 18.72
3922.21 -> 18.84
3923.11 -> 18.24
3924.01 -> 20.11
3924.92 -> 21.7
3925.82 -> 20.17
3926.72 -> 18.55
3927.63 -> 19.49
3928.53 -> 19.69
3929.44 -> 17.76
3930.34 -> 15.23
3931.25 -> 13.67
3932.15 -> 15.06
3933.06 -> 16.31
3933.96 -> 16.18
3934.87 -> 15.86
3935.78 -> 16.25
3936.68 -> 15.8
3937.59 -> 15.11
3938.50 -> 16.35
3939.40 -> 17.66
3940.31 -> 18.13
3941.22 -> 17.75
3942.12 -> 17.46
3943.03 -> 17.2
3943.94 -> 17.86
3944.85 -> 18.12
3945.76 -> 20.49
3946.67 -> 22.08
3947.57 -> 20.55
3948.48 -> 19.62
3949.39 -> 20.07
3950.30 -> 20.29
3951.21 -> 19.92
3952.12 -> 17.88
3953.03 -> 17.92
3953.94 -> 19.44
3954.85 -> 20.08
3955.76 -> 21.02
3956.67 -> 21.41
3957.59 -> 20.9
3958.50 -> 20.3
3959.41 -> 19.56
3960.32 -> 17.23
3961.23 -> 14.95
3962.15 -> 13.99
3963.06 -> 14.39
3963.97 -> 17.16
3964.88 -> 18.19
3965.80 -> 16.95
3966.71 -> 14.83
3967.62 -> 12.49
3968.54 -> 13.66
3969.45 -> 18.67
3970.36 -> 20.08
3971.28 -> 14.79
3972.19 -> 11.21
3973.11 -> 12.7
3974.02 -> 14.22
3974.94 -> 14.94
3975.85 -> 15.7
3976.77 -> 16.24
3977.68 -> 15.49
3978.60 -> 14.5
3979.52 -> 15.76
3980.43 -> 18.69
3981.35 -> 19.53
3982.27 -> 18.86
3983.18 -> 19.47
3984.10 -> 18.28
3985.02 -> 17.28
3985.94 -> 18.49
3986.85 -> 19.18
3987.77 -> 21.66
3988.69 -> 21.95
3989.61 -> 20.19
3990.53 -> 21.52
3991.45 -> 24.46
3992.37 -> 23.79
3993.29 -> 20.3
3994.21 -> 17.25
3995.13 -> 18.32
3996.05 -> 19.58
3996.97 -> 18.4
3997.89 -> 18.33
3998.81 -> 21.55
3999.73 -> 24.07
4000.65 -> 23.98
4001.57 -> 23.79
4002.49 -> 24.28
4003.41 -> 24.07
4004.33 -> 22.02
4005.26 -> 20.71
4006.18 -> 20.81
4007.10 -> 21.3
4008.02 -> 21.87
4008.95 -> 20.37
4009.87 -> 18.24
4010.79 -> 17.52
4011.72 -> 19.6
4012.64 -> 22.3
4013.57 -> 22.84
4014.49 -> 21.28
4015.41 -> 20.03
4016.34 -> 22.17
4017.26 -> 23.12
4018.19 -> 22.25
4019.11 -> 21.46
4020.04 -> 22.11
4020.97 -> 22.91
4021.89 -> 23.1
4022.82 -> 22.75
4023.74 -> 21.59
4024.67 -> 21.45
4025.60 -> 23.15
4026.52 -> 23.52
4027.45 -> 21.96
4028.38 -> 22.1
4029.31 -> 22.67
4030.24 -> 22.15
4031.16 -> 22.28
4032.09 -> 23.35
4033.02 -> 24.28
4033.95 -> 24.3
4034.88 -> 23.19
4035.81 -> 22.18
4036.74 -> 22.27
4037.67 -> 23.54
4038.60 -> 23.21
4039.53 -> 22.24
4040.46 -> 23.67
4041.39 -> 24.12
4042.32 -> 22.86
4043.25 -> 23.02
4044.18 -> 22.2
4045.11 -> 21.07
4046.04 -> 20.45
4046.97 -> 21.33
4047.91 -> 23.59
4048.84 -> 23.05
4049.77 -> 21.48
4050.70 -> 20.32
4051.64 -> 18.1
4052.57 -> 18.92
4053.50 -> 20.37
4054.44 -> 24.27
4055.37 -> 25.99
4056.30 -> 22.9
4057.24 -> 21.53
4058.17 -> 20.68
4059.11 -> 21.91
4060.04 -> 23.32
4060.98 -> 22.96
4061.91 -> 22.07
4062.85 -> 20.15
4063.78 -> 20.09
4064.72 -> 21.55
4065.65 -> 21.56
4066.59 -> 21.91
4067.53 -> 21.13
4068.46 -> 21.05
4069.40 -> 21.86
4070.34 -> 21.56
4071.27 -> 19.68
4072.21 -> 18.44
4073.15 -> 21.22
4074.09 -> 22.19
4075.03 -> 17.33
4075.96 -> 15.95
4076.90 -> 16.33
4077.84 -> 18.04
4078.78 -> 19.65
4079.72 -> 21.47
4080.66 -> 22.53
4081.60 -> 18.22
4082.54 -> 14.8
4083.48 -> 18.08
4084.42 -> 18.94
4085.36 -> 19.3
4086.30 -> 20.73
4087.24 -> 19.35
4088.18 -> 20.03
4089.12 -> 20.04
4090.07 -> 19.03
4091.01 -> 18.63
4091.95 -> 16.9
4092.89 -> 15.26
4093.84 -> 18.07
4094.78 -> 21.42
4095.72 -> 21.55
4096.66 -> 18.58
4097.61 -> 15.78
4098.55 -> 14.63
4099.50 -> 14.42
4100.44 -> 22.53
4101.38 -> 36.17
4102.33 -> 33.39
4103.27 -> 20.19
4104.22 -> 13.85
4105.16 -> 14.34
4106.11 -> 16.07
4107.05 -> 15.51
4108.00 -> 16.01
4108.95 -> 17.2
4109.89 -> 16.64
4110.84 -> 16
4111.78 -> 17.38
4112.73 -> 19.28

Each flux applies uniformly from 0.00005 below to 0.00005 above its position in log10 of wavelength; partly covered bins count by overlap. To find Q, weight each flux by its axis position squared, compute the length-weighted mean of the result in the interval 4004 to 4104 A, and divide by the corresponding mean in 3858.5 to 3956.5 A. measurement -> 1.20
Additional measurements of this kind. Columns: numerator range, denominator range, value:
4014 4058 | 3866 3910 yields 1.26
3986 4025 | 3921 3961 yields 1.20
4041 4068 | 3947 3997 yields 1.26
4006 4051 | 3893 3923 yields 1.23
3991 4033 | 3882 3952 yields 1.25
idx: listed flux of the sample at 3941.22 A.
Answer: 17.75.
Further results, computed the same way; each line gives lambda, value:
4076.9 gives 16.33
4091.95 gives 16.9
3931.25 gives 13.67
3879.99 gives 15.85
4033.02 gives 24.28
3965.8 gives 16.95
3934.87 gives 15.86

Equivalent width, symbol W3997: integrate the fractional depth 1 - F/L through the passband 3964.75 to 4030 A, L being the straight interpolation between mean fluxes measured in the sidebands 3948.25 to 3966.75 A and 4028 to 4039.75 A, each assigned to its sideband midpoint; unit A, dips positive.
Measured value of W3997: 3.3 A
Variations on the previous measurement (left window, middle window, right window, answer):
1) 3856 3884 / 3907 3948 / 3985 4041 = 5.0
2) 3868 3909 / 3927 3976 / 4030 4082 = 6.0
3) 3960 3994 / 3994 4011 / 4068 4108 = -3.0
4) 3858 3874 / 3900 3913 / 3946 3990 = 1.1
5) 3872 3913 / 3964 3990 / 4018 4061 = 4.6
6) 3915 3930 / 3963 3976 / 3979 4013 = 3.1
